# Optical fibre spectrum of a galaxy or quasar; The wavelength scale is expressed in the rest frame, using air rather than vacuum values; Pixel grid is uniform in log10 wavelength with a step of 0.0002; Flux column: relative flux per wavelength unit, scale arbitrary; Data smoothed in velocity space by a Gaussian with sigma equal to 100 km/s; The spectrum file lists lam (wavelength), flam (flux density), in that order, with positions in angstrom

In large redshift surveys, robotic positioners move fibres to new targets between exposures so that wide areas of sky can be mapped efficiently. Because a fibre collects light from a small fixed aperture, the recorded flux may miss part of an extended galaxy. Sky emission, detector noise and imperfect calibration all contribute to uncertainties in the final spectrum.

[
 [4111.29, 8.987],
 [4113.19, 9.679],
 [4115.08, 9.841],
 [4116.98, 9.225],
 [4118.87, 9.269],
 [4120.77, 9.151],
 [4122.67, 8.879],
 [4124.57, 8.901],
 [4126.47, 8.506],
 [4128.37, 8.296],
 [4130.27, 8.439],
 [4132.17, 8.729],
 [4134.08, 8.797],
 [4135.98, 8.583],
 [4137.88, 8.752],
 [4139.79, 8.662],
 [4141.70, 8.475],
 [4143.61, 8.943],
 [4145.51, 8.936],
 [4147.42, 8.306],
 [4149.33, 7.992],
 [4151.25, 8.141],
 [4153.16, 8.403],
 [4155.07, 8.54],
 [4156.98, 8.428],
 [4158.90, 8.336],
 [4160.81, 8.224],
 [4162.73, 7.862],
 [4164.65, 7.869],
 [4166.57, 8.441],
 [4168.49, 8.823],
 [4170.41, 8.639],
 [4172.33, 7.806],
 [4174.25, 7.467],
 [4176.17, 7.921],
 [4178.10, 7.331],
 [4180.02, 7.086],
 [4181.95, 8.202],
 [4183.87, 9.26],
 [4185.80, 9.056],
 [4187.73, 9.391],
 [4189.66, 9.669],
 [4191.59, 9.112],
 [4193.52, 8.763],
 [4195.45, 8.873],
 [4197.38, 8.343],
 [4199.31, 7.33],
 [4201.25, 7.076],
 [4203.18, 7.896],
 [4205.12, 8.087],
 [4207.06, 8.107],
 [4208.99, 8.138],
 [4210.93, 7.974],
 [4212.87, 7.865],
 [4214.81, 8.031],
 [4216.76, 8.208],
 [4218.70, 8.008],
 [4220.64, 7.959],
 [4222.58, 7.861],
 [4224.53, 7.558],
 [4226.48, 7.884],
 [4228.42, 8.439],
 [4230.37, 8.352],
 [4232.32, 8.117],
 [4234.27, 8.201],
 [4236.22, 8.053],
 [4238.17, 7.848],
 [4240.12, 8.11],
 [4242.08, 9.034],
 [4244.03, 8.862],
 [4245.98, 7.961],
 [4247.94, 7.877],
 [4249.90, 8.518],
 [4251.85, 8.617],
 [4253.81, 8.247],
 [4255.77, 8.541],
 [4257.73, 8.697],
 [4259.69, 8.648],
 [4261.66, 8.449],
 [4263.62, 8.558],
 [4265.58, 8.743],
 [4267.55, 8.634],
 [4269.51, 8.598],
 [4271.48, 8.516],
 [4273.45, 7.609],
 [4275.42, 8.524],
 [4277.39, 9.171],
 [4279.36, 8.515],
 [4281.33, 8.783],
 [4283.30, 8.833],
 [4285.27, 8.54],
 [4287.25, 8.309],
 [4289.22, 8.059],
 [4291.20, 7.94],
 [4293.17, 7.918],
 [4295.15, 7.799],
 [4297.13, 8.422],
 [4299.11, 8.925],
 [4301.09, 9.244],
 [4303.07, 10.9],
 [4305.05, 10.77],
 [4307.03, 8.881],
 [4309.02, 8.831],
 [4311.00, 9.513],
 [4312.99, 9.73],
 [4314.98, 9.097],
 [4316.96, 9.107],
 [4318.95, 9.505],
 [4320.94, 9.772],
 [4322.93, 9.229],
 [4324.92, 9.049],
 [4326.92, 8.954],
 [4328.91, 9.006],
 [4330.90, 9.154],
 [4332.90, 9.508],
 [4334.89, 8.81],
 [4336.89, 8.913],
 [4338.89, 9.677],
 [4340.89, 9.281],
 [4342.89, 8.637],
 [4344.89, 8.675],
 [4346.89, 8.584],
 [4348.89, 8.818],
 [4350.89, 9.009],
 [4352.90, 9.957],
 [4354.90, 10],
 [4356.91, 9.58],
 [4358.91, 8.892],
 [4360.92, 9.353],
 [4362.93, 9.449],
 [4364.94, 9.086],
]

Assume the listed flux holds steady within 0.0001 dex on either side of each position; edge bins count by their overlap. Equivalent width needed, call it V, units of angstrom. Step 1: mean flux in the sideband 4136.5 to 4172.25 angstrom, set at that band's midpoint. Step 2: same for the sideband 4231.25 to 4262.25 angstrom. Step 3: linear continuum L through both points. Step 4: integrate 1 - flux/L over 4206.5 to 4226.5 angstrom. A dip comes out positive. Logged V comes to 0.99 angstrom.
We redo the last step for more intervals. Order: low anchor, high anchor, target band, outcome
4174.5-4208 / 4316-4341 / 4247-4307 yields 1.7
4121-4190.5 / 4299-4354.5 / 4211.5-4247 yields 2.7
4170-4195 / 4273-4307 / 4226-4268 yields 1.2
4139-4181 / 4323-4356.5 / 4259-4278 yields 0.5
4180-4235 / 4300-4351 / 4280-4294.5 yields 1.0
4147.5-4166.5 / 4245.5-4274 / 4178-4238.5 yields 0.8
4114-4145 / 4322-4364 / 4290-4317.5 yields 0.1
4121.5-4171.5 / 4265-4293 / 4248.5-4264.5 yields -0.1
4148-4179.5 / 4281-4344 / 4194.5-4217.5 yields 1.1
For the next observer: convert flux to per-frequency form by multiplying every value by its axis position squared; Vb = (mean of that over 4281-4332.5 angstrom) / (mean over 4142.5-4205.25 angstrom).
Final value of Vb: 1.15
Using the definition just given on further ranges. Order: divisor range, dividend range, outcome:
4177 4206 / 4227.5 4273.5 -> 1.03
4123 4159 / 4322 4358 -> 1.18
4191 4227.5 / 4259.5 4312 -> 1.12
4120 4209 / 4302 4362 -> 1.20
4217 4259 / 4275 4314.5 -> 1.11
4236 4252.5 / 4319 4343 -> 1.15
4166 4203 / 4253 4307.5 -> 1.09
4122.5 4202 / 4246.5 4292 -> 1.06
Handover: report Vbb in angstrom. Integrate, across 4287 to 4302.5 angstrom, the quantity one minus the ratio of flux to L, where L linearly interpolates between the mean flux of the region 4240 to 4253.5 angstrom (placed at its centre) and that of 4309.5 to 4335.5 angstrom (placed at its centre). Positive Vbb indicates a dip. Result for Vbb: 1.0 angstrom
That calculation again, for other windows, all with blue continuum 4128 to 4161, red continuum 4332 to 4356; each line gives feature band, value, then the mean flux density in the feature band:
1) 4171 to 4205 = 1.5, 8.27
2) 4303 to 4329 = -1.0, 9.42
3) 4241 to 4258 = 0.7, 8.47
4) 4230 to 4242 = 0.9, 8.17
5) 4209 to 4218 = 0.7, 8.03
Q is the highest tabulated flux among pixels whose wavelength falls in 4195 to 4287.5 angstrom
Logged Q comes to 9.171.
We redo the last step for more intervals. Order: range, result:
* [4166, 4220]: 9.669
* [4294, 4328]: 10.9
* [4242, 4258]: 9.034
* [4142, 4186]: 9.26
